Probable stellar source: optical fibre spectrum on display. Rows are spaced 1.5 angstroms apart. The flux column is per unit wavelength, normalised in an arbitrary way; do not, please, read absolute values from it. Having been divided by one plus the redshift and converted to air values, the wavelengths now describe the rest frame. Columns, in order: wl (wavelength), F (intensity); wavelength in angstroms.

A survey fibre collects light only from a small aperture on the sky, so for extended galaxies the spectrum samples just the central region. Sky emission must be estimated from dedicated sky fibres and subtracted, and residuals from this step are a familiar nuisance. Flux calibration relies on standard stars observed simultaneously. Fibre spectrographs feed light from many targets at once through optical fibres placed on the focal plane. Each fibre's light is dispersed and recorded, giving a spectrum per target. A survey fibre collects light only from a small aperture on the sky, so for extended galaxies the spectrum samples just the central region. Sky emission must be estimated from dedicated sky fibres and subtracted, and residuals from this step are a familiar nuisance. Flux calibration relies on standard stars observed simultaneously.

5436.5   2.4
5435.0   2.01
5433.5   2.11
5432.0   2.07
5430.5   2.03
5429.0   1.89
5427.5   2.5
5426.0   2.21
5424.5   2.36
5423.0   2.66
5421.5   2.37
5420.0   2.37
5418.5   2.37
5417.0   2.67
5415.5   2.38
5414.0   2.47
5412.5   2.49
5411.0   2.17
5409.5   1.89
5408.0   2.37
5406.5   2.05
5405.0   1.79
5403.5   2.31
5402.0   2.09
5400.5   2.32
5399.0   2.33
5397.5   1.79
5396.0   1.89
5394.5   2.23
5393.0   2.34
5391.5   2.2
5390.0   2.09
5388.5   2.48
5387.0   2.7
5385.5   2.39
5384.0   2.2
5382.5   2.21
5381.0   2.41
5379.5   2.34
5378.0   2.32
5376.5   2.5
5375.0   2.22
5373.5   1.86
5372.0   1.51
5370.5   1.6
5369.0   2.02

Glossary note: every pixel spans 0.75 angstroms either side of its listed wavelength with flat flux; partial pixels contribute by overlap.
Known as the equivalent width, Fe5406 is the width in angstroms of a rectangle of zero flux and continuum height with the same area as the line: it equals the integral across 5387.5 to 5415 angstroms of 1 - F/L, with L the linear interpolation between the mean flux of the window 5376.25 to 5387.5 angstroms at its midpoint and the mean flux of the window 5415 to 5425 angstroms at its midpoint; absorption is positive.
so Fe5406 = 2.57 angstroms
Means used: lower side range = 2.37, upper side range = 2.46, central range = 2.19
